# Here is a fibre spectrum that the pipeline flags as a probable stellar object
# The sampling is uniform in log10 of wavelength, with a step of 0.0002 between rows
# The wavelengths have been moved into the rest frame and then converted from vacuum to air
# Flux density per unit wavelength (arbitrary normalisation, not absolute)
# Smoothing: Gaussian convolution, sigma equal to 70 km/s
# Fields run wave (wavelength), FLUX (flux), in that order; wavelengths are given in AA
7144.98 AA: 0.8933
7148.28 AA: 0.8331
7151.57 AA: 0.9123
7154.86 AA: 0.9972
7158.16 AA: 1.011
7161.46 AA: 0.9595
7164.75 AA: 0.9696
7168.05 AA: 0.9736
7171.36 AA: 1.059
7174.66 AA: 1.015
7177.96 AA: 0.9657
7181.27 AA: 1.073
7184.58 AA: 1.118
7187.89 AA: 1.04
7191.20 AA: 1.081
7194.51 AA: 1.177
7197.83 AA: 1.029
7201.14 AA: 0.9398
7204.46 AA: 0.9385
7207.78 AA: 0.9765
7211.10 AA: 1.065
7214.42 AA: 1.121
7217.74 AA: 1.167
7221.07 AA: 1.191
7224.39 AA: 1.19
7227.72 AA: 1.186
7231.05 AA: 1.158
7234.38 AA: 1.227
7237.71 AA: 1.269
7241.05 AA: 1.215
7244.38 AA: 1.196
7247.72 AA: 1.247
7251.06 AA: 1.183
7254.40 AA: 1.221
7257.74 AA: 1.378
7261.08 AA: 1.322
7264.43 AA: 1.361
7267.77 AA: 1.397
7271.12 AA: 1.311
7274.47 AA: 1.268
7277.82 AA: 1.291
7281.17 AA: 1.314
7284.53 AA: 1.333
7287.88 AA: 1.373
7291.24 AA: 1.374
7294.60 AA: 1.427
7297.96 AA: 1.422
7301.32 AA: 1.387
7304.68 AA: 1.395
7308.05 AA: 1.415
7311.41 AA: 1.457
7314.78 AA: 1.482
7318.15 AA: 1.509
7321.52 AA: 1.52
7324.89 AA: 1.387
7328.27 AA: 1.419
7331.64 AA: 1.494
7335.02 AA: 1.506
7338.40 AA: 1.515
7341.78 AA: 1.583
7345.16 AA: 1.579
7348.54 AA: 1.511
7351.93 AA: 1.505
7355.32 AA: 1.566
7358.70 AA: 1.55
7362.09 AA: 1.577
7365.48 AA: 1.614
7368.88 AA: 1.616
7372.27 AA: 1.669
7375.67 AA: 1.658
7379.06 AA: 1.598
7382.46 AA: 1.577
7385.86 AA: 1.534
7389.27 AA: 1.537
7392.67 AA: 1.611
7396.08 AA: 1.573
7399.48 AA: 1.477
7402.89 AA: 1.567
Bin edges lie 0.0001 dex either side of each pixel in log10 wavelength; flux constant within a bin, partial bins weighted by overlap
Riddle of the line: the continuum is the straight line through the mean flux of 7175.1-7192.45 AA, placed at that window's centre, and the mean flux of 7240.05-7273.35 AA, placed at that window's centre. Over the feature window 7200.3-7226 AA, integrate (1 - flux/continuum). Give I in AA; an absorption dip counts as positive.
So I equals 1.6 AA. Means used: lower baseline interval 1.05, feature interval 1.08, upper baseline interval 1.28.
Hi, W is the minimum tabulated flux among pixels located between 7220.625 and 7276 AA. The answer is 1.158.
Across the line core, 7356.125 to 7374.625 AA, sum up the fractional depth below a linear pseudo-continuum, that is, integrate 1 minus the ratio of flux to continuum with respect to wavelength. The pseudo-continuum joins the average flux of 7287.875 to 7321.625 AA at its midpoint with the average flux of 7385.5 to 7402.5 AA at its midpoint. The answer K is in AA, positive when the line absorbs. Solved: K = -1.2 AA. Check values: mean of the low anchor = 1.43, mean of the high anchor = 1.55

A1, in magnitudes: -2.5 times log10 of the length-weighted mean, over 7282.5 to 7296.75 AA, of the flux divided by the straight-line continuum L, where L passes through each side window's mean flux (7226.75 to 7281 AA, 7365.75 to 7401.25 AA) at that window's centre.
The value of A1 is -0.02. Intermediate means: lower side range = 1.27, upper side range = 1.59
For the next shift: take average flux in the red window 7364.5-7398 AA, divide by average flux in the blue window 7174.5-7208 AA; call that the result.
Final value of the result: 1.5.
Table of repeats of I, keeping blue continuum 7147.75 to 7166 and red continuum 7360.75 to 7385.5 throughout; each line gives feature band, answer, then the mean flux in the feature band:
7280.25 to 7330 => -0.4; 1.42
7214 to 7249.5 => -0.5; 1.2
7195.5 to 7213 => 1.6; 0.999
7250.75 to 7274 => -0.7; 1.32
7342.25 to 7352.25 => -0.1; 1.54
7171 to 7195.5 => -0.7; 1.06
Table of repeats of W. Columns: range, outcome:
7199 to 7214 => 0.9385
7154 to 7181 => 0.9595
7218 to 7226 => 1.19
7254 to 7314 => 1.221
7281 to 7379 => 1.314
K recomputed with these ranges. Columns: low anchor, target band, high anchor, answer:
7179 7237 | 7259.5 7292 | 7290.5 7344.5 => -0.3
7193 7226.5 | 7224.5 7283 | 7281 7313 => -1.3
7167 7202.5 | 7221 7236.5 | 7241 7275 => 0.0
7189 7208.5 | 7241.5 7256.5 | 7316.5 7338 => -0.2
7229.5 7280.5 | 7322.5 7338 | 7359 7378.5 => 0.4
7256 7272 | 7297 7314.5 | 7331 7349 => 0.4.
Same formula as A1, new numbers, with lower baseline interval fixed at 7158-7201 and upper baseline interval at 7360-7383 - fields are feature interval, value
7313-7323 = -0.04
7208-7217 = 0.05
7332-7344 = -0.01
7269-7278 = 0.02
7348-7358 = 0.02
